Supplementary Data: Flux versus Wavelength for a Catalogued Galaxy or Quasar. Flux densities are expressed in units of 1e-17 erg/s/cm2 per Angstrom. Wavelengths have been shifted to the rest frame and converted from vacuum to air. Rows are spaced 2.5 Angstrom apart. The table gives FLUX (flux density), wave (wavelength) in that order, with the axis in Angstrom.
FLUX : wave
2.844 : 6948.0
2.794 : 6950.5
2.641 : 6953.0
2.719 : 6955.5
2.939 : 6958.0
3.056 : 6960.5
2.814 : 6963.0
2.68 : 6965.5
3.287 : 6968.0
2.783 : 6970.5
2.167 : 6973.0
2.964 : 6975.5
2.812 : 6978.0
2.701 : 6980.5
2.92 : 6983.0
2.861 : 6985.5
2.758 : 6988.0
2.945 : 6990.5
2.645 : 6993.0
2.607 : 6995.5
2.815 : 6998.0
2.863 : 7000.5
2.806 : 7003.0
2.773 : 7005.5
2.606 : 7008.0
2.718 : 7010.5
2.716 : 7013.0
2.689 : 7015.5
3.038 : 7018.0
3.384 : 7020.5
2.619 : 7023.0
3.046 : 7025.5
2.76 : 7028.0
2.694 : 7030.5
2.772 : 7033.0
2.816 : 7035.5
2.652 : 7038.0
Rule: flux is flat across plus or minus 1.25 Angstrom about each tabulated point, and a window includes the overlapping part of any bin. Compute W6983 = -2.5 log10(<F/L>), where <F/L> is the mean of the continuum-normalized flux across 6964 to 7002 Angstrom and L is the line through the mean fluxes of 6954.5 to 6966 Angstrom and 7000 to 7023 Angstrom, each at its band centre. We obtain 0.02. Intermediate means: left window 2.85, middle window 2.79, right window 2.83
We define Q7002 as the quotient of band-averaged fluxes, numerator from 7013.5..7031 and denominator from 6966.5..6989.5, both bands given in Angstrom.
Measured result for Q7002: 1.03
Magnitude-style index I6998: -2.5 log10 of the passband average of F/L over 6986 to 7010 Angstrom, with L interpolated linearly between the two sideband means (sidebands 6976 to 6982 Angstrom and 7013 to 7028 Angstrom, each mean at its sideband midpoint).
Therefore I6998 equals 0.034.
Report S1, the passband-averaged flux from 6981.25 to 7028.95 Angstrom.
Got 2.82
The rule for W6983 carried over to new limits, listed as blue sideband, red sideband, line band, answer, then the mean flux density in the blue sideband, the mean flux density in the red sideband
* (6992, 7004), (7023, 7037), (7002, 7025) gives -0.02 mag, 2.75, 2.8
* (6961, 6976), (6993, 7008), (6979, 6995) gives -0.01 mag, 2.79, 2.75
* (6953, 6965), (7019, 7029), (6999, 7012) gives 0.07 mag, 2.84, 2.96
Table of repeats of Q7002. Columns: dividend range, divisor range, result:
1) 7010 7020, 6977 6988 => 1.01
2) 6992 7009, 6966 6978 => 0.98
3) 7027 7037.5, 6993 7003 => 1.00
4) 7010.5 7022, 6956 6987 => 1.03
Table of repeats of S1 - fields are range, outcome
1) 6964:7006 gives 2.79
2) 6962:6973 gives 2.81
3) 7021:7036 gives 2.81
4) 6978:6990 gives 2.82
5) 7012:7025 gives 2.9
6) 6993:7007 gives 2.76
